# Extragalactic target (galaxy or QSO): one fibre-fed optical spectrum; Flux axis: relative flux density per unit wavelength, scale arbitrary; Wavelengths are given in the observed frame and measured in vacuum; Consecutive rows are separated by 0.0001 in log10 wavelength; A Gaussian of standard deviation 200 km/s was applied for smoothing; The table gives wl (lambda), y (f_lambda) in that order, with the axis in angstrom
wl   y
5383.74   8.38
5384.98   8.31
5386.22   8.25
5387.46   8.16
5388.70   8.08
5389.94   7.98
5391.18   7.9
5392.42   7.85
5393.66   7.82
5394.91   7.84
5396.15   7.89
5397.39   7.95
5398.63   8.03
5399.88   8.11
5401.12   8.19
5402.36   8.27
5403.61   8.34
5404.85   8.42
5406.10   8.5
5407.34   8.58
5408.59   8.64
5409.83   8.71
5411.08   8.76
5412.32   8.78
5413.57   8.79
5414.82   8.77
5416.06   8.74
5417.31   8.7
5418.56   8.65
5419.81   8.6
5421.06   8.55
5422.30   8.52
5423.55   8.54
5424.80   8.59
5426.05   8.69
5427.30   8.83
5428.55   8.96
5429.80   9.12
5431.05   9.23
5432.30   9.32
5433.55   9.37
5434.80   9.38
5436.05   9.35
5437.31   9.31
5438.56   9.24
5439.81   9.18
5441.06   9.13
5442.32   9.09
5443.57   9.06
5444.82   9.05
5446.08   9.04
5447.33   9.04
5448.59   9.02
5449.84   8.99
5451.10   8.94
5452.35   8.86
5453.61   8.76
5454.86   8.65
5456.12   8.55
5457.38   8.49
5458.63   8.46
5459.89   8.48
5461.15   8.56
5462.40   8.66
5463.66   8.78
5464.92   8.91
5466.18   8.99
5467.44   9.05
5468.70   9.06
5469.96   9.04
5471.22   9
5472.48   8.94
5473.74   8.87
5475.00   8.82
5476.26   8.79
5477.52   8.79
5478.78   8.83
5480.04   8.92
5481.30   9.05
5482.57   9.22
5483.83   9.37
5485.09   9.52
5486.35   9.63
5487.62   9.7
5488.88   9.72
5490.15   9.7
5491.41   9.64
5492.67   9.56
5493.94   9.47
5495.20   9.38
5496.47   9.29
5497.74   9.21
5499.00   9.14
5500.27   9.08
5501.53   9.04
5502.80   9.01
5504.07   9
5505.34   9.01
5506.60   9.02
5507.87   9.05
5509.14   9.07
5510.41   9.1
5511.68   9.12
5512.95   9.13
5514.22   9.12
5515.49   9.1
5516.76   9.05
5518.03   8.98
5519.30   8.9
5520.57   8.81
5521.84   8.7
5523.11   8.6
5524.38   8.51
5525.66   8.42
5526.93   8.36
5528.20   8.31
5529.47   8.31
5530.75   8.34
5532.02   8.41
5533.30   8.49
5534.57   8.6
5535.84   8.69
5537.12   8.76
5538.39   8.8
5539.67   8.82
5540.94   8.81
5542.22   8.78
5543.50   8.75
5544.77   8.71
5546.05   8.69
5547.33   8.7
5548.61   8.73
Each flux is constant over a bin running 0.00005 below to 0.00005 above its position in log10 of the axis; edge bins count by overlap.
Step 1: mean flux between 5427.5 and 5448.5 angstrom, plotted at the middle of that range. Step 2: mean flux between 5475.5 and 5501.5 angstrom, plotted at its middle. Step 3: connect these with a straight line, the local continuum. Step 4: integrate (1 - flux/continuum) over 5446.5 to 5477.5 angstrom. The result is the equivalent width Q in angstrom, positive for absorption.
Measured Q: 1.4 angstrom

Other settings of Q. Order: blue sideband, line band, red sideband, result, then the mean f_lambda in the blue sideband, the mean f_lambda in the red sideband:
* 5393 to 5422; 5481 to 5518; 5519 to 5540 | -3.13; 8.42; 8.57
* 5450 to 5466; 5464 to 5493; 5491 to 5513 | -0.81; 8.69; 9.18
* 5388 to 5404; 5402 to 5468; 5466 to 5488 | -2.38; 8.02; 9.08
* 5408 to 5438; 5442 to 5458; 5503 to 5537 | -0.07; 8.87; 8.78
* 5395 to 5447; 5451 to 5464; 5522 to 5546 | 0.09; 8.75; 8.59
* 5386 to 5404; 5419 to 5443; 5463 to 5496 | -1.33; 8.04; 9.18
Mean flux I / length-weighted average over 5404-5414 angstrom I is 8.64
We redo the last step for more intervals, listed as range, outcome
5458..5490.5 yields 9.03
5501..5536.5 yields 8.79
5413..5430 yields 8.71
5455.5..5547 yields 8.93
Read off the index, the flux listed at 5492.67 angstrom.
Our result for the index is 9.56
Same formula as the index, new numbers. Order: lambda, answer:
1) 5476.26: 8.79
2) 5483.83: 9.37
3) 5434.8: 9.38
